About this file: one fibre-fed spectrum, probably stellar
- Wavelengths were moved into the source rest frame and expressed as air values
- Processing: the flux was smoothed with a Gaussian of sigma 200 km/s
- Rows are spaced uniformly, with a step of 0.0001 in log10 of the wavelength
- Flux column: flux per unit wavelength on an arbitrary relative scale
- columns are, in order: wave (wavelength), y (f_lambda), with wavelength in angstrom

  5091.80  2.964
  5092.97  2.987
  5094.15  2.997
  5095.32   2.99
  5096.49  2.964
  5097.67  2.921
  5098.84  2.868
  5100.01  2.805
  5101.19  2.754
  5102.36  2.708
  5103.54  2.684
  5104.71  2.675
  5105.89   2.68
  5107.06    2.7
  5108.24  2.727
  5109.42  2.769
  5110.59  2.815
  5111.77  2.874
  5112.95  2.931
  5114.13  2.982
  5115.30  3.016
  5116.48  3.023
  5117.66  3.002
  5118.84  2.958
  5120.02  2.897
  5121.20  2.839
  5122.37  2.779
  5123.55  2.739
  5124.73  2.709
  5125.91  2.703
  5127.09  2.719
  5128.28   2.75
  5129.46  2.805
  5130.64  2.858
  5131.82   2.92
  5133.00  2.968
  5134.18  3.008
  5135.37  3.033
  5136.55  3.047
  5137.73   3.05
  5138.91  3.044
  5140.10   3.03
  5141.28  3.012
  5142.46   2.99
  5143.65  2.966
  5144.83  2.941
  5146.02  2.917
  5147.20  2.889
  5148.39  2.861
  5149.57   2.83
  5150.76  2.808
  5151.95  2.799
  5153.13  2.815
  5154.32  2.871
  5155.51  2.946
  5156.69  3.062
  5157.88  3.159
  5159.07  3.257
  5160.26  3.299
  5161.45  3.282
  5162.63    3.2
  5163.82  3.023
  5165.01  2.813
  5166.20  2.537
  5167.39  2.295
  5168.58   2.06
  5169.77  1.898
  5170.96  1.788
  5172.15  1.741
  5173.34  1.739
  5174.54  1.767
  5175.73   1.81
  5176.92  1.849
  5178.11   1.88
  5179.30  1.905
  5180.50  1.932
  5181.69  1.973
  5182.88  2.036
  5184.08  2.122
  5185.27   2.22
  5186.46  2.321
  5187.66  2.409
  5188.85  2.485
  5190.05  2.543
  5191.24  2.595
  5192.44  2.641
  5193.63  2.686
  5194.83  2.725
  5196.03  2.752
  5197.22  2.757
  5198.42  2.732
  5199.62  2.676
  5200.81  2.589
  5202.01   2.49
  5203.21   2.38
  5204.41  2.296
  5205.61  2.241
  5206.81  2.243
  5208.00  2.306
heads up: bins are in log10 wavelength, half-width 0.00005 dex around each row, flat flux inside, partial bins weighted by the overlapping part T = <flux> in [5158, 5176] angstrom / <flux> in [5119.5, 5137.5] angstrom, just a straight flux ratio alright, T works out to 0.9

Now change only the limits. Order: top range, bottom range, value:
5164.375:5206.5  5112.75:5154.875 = 0.78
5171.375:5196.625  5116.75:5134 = 0.77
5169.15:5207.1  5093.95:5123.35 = 0.79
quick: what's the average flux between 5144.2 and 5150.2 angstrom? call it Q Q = 2.89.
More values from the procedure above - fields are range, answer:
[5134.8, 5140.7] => 3.04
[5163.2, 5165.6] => 2.92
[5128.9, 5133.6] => 2.89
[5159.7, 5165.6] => 3.13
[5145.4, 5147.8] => 2.9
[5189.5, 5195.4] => 2.64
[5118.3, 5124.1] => 2.85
